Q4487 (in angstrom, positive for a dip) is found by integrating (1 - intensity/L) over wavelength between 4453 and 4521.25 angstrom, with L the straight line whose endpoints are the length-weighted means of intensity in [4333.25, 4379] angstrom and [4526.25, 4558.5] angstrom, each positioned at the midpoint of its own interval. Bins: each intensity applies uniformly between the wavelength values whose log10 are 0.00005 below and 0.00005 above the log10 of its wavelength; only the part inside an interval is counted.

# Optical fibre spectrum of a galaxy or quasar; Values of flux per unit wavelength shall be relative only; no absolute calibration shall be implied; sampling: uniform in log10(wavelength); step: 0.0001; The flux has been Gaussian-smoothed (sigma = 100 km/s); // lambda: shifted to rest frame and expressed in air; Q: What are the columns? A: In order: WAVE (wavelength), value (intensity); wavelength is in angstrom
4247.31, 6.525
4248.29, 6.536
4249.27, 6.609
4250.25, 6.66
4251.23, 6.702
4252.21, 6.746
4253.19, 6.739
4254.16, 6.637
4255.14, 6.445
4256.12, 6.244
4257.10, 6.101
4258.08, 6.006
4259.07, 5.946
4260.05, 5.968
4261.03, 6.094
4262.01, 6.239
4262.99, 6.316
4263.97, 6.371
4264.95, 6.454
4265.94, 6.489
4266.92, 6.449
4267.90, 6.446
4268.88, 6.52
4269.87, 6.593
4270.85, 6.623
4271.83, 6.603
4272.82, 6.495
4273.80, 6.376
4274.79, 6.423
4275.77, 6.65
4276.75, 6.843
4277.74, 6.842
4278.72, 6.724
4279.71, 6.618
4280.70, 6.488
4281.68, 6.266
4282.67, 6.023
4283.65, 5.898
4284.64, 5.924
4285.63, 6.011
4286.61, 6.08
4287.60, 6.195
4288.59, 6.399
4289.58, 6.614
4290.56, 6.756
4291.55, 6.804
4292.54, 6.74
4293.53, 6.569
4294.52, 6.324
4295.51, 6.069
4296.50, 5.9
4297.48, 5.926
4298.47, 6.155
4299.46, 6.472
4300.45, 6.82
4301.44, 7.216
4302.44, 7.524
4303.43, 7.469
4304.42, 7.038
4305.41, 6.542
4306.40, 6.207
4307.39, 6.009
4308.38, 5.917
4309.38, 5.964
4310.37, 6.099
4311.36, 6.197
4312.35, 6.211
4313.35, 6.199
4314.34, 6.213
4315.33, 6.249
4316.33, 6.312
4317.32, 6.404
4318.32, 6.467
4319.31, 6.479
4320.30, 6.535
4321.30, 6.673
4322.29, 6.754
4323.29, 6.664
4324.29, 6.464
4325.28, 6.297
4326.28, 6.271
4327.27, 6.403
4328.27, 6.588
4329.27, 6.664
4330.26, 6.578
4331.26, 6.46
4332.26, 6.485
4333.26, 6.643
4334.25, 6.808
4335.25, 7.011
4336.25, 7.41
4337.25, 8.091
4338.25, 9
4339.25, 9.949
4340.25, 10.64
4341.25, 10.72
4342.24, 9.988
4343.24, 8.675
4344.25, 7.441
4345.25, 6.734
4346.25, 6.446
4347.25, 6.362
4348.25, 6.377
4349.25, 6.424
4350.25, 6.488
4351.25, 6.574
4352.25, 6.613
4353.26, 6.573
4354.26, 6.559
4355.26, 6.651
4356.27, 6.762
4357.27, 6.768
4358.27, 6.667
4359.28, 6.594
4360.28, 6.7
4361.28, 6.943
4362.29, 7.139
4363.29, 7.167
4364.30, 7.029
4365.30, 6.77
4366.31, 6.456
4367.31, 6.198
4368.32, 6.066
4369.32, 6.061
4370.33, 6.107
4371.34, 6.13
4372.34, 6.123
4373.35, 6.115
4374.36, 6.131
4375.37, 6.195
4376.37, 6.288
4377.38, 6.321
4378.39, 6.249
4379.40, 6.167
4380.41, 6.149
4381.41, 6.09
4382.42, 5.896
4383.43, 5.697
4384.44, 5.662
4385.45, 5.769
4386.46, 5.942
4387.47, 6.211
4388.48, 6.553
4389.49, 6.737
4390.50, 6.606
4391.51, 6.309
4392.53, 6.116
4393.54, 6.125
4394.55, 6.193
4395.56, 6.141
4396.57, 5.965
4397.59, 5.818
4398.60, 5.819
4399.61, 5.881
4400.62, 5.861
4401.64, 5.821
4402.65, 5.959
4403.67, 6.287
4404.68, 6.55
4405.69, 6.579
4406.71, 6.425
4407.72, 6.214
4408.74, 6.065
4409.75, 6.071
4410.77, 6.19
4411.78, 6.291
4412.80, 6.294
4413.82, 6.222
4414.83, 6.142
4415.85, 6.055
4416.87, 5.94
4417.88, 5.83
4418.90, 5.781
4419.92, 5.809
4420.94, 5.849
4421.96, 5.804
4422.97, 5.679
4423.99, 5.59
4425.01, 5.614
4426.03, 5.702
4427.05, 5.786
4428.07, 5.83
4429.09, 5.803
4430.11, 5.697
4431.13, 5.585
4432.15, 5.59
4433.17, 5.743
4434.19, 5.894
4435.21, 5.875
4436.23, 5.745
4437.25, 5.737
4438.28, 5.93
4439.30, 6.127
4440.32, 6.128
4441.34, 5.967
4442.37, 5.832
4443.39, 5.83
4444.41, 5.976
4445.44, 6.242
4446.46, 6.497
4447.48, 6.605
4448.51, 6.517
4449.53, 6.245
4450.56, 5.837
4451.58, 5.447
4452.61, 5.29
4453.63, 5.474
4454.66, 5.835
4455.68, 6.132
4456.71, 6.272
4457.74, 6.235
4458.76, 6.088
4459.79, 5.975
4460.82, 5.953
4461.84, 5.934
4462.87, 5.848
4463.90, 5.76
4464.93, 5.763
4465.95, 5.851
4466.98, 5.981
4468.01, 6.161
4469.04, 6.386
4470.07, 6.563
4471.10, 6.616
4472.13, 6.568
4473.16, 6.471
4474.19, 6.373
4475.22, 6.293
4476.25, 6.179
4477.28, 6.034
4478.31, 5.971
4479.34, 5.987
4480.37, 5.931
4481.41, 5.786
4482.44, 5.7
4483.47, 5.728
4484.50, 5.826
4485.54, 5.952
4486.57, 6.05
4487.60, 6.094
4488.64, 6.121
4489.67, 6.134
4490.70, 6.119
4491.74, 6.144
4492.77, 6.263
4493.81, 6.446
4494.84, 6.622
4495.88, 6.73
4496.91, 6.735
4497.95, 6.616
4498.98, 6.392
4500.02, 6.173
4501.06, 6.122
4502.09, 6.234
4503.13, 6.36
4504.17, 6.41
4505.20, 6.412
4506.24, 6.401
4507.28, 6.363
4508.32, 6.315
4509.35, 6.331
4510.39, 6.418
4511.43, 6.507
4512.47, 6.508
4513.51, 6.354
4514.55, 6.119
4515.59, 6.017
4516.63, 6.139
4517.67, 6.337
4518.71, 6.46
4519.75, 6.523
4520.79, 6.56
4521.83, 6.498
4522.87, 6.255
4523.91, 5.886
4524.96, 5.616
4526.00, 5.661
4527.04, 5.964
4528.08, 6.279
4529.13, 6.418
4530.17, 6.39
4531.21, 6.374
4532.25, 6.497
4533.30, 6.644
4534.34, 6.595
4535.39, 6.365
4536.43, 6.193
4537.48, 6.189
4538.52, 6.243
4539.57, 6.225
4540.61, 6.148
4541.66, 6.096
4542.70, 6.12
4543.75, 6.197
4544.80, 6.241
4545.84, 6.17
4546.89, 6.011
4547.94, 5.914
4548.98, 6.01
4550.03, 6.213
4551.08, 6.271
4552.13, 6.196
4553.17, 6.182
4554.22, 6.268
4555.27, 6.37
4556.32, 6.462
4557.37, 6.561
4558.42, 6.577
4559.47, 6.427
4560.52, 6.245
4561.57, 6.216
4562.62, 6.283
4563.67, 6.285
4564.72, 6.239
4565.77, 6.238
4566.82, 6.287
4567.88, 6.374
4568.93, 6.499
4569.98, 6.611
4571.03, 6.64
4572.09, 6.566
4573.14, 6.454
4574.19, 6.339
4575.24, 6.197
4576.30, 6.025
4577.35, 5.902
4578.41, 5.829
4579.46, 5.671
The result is 3.0 angstrom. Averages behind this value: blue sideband 7.03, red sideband 6.26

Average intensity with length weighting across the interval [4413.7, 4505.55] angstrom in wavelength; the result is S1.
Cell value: 6.04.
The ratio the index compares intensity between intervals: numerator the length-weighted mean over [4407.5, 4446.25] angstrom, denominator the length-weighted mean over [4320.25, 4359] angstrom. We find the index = 0.82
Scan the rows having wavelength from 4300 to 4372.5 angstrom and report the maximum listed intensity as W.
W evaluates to 10.72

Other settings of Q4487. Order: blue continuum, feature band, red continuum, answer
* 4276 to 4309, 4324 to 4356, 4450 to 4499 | -4.5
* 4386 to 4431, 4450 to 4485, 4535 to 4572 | 0.7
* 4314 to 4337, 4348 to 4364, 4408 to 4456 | -0.8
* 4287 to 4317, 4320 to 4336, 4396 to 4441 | -0.7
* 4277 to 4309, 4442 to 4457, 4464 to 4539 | 0.7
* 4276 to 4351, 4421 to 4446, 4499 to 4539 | 2.6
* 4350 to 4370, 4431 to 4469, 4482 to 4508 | 2.5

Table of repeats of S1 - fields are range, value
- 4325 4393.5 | 6.77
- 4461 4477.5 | 6.17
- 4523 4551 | 6.18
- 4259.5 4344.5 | 6.73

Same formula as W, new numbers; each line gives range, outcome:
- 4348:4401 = 7.167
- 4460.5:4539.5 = 6.735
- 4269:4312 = 7.524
